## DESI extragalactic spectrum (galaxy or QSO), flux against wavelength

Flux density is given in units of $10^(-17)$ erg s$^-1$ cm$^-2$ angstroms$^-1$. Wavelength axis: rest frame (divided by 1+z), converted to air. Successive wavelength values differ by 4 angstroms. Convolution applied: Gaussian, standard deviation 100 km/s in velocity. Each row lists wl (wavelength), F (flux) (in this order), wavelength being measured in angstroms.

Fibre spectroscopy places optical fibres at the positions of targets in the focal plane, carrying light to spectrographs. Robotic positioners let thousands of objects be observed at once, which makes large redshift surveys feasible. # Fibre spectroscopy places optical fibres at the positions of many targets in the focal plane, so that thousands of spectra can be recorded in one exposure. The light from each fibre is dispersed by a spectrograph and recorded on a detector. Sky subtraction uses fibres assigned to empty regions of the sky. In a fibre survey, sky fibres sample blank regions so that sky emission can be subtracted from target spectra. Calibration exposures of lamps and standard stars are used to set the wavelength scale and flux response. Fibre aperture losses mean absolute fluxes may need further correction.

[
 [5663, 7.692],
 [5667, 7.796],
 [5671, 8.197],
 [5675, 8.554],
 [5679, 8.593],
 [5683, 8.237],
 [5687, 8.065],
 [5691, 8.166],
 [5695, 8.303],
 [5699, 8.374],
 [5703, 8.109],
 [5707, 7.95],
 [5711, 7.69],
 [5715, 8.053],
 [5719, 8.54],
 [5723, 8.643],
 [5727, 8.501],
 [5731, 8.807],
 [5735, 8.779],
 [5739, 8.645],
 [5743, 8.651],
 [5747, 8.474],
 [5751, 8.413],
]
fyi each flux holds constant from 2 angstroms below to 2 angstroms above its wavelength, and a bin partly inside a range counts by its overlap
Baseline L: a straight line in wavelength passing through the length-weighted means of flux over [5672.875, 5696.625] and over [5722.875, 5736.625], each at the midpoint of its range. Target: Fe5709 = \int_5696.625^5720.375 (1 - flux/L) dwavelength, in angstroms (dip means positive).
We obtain 1.12 angstroms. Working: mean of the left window 8.32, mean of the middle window 8.11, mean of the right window 8.69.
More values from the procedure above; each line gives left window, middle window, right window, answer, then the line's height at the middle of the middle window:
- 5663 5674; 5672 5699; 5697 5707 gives -0.77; 8.09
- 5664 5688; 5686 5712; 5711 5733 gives 0.68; 8.33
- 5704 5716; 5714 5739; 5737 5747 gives -0.94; 8.27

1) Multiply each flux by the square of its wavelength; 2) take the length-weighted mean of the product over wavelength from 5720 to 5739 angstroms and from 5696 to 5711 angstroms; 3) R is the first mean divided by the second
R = 1.1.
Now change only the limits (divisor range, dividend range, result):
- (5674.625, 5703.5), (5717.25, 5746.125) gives 1.06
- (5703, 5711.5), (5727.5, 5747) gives 1.11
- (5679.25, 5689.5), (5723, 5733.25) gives 1.07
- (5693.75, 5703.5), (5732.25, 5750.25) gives 1.06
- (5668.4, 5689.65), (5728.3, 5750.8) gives 1.06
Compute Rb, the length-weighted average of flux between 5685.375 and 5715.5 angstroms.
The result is 8.09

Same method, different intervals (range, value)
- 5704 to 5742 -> 8.4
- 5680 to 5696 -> 8.21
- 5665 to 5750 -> 8.34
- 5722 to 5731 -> 8.62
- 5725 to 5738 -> 8.69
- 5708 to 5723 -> 8.16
